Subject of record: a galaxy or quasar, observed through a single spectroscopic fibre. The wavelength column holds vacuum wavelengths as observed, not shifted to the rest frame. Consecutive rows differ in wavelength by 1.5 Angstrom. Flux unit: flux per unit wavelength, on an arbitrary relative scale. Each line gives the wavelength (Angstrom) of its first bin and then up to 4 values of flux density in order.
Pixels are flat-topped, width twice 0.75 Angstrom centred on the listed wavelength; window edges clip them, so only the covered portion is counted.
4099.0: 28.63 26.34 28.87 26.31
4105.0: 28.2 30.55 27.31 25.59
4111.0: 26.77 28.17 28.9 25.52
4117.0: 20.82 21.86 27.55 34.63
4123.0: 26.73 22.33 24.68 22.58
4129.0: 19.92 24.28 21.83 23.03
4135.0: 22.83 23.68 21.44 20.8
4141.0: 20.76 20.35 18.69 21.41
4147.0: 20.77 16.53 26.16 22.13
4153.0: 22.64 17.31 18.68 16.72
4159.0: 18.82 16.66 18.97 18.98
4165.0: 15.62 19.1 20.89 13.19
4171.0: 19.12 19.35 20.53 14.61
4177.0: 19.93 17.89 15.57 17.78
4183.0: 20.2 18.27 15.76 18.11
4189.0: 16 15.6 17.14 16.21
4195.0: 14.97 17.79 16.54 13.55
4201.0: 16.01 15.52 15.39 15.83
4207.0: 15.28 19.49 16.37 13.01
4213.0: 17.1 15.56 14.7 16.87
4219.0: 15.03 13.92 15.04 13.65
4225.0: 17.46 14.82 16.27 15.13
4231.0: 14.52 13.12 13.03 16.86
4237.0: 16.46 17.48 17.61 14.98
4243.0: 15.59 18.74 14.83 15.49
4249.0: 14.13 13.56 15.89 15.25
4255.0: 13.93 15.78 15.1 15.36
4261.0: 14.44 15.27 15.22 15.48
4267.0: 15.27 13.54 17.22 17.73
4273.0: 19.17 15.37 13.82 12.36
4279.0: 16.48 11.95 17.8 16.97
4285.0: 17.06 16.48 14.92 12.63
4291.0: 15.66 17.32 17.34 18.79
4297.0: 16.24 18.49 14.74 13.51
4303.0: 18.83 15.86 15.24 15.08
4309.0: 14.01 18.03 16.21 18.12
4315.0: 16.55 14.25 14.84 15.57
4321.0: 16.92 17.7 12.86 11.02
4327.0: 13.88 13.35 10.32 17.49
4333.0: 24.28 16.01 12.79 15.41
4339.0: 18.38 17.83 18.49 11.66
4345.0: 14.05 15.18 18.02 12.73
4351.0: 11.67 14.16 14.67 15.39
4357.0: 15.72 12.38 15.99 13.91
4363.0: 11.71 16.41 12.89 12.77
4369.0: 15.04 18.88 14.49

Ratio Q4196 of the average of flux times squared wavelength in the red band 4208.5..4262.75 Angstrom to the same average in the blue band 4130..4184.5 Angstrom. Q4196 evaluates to 0.82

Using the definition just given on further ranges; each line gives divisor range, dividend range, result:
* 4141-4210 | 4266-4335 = 0.94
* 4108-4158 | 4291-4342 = 0.76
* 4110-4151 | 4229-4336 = 0.72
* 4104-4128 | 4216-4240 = 0.61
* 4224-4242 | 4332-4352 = 1.07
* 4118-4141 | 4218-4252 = 0.68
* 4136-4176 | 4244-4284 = 0.83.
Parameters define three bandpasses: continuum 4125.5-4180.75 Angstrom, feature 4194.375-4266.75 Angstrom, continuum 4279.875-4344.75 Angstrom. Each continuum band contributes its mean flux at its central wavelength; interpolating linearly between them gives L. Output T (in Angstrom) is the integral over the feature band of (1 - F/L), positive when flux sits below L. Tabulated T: 9.8 Angstrom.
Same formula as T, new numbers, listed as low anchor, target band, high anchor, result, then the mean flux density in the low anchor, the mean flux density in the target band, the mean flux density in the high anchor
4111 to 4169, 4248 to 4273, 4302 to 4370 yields 3.5 Angstrom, 21.9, 15.3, 15.2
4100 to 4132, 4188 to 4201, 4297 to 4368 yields 3.6 Angstrom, 26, 16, 15.2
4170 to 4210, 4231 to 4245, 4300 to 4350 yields 0.5 Angstrom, 17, 15.9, 15.6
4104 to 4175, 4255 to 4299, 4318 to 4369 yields 3.7 Angstrom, 22.2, 15.8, 14.9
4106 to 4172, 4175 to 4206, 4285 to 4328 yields 5.5 Angstrom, 22.1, 16.6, 15.8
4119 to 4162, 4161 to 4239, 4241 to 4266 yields 8.1 Angstrom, 21.9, 16.5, 15.2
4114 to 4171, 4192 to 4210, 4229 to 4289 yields 2.3 Angstrom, 21.4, 16.1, 15.5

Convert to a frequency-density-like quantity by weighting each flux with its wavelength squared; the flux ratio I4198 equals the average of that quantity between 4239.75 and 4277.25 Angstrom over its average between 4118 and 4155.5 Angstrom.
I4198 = 0.7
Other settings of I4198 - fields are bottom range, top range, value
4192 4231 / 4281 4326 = 1.06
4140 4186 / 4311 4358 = 0.88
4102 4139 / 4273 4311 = 0.68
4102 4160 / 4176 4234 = 0.71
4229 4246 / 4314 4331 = 0.95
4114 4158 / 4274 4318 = 0.76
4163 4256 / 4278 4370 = 1.00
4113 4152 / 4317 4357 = 0.72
